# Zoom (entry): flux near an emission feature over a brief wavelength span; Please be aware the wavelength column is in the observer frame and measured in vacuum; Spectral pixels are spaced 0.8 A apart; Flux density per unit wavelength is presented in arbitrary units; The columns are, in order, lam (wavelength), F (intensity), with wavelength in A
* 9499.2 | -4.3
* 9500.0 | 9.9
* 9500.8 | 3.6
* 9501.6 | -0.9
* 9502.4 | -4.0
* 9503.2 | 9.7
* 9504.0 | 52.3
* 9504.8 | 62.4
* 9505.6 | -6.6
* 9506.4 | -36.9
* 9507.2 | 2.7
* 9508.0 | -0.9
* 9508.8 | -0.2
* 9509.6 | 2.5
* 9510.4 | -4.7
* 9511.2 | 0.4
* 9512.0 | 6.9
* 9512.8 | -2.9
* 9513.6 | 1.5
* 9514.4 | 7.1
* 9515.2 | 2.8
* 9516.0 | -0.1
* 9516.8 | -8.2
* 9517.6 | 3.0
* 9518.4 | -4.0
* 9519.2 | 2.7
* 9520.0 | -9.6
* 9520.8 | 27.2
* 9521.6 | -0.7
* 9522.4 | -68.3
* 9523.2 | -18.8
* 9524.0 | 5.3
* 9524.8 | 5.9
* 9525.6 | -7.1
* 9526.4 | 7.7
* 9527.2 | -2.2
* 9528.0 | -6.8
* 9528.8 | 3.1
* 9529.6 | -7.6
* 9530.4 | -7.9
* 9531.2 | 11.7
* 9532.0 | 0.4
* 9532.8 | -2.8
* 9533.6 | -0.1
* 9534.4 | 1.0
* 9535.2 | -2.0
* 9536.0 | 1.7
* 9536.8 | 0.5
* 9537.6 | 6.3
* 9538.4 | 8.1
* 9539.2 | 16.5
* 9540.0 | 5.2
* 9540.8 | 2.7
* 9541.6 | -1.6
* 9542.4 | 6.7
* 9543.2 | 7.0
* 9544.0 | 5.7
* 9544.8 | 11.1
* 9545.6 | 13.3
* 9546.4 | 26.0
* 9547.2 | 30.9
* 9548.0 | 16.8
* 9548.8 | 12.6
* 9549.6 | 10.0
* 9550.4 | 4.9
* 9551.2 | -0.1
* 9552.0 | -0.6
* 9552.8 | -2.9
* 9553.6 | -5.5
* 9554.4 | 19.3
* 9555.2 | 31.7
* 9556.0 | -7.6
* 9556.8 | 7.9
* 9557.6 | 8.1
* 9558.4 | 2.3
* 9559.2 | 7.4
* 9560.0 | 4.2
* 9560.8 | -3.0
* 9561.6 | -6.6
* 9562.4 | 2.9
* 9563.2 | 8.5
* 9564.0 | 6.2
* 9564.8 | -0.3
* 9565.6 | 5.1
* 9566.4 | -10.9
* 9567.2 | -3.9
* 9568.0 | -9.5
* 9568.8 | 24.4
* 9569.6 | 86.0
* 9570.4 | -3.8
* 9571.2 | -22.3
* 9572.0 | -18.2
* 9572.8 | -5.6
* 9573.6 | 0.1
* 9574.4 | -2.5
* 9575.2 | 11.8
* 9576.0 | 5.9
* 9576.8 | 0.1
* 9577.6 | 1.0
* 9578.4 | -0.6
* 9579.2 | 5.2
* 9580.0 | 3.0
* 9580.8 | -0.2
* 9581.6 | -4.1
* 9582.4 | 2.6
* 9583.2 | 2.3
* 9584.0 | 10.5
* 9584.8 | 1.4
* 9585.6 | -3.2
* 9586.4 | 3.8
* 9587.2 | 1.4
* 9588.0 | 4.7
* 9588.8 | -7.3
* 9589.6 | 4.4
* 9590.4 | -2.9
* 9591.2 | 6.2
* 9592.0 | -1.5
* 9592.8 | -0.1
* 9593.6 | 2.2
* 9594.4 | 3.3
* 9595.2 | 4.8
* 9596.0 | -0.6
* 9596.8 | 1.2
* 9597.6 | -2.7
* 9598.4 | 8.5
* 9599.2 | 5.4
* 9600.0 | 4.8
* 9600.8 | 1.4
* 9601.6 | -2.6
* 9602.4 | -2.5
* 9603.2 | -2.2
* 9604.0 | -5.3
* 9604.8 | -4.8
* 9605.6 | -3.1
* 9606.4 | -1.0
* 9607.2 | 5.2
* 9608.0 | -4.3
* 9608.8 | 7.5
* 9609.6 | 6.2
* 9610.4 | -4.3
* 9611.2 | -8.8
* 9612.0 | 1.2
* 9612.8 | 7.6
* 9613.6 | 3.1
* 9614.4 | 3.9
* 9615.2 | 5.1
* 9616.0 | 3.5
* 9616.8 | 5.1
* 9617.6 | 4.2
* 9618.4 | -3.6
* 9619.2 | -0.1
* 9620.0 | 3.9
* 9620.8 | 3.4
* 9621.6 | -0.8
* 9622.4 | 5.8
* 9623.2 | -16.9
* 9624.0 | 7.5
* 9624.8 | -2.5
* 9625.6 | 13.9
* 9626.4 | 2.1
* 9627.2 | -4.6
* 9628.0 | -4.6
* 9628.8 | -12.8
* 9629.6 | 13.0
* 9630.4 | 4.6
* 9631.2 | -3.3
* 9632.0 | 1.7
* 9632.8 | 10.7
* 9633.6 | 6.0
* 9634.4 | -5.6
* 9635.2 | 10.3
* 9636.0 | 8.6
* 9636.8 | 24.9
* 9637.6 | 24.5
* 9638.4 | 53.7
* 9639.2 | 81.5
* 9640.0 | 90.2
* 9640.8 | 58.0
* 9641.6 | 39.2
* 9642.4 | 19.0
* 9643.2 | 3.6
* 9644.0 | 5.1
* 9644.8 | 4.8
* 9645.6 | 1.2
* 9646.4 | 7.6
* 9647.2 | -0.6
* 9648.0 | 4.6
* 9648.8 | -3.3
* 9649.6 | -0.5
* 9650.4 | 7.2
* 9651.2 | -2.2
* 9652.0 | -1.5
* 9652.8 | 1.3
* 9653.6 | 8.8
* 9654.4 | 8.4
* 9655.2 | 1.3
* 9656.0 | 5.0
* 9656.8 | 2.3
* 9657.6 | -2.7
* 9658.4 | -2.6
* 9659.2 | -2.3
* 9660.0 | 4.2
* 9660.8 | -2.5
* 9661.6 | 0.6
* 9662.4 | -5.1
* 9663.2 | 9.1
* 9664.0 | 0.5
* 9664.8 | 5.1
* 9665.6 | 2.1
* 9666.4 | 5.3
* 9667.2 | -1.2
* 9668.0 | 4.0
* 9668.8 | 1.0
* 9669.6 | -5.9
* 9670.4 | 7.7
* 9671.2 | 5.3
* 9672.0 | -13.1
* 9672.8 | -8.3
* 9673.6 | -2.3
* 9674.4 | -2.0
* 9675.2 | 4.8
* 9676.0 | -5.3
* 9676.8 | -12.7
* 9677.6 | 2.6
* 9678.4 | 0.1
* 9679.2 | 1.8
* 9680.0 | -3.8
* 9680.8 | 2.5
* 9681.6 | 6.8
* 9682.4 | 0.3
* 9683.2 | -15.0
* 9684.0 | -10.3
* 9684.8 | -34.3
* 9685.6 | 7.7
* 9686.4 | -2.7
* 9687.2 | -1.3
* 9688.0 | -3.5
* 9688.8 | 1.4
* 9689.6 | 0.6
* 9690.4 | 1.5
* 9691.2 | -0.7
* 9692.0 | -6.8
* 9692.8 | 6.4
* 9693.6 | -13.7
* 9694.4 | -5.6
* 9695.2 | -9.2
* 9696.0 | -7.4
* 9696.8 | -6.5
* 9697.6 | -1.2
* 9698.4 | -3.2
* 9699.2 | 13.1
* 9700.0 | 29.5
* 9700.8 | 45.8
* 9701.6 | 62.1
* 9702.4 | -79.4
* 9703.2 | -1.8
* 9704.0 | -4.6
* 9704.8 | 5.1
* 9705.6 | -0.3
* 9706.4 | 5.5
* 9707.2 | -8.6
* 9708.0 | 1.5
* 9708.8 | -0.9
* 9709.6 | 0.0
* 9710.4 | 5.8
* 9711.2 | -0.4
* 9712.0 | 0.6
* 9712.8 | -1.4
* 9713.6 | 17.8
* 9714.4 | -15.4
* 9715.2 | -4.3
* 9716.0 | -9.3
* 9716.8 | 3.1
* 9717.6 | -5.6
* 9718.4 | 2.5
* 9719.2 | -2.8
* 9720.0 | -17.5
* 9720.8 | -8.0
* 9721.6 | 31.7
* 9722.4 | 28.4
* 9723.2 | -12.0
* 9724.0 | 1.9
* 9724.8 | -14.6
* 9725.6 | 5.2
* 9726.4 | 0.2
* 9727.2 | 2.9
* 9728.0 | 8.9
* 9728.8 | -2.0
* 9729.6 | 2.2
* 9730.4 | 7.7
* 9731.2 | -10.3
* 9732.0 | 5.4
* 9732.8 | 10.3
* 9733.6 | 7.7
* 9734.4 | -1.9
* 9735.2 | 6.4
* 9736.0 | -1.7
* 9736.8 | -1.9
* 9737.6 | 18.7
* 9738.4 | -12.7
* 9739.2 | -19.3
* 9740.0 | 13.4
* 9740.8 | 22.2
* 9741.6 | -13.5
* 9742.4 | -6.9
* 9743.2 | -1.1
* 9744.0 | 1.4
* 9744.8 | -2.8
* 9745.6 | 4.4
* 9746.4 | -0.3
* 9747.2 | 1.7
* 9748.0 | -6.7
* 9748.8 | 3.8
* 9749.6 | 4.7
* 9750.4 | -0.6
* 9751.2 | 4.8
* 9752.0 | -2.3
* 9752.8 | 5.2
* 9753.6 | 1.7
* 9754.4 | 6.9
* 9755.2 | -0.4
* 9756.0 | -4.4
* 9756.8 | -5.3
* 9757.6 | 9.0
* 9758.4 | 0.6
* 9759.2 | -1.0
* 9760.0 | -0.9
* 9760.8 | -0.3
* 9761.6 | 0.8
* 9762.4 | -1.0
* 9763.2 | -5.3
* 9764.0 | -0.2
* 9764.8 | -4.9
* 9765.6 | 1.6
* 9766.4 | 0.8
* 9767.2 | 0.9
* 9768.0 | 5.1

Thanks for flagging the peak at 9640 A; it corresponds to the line [O III] 5007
